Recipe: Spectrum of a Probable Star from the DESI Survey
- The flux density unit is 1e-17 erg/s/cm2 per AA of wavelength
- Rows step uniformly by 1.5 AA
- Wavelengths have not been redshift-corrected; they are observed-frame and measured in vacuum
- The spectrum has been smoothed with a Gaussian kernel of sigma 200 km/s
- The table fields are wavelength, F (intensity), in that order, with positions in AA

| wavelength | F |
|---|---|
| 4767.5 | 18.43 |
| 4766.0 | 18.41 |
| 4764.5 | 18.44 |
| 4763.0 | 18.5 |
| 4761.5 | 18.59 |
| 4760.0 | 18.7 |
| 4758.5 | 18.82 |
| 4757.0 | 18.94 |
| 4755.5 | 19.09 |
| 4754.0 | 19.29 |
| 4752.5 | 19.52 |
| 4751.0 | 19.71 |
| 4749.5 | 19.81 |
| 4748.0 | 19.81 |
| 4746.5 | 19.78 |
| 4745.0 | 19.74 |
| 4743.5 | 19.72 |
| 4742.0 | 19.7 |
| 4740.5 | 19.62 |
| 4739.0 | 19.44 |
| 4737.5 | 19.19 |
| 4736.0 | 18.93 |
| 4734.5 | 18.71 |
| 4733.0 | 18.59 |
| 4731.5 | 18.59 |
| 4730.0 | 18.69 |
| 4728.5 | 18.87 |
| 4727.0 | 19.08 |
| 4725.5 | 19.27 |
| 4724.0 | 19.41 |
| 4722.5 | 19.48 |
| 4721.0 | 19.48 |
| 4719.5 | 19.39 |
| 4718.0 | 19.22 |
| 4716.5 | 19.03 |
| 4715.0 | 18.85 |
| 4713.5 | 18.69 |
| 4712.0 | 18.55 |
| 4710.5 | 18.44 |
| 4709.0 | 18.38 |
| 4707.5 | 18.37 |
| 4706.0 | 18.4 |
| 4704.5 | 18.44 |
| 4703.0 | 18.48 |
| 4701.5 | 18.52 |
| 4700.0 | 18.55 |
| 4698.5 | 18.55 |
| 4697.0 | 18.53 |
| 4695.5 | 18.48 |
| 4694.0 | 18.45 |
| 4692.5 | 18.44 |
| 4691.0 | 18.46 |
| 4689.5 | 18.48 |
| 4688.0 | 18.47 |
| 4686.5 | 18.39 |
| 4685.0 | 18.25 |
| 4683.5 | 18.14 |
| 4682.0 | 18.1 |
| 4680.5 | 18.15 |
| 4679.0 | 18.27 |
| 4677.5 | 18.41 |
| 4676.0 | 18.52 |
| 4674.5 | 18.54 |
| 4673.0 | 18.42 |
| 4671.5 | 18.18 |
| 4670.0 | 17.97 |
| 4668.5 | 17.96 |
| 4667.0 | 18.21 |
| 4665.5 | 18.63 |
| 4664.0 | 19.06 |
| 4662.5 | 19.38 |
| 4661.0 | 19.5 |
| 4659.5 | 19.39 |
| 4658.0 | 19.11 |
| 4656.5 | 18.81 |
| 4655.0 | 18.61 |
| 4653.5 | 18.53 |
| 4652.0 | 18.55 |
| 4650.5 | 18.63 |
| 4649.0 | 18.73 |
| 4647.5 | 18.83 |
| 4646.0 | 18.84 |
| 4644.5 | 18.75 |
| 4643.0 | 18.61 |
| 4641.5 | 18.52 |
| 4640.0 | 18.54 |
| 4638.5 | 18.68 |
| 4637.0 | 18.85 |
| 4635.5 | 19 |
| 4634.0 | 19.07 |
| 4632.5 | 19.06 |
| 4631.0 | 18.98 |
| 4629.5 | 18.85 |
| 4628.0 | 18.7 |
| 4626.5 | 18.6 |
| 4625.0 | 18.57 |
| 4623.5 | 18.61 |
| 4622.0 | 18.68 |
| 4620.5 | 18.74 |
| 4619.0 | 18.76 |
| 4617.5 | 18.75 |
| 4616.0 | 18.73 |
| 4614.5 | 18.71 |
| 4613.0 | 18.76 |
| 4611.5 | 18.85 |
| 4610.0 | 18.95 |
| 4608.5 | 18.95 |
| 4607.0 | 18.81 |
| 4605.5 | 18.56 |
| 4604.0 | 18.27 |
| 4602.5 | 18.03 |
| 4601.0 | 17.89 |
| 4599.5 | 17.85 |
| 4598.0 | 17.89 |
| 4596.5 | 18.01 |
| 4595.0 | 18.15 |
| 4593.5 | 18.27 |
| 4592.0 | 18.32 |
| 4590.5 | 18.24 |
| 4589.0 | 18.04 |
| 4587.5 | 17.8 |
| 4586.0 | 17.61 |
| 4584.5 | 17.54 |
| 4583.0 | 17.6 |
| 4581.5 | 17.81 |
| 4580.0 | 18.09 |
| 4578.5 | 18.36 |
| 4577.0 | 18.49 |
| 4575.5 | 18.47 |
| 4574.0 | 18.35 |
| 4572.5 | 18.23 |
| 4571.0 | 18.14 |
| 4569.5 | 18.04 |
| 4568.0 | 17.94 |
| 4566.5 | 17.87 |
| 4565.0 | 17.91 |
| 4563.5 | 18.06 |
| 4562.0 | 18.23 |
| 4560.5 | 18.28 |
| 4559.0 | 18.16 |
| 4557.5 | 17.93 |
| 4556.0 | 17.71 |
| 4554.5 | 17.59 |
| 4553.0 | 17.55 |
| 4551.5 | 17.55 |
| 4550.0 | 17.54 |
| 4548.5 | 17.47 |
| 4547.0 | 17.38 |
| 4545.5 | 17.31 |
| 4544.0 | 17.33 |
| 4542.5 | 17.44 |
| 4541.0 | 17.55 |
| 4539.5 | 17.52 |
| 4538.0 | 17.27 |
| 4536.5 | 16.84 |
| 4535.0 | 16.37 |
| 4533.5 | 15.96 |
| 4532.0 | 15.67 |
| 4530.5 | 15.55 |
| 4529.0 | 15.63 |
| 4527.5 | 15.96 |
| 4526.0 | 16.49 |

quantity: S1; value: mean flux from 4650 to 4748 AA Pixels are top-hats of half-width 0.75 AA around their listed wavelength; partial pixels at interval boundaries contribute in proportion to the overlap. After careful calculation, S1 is 18.8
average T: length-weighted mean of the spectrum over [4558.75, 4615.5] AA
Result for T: 18.2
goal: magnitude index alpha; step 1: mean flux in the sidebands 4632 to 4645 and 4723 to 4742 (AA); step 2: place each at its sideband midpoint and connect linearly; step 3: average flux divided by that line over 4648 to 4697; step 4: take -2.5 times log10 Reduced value 0.02 mag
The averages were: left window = 18.8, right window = 19.1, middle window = 18.5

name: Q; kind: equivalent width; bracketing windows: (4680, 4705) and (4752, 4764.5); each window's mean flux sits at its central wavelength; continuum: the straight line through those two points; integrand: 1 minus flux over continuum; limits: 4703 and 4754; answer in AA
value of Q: -1.2 AA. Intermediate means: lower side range 18.4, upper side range 18.9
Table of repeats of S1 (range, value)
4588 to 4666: 18.7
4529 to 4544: 16.7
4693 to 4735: 18.8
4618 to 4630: 18.7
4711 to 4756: 19.2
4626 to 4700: 18.6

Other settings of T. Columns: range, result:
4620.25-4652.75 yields 18.7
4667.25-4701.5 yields 18.4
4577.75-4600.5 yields 18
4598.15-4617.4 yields 18.5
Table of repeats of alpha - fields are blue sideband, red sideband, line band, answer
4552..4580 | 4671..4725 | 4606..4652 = -0.026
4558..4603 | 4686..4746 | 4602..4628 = -0.024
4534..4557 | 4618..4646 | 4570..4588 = -0.009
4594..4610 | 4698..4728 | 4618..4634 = -0.022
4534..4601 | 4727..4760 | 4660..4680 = 0.006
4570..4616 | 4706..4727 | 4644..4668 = -0.014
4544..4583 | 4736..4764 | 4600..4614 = -0.018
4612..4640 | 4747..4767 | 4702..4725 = 0.007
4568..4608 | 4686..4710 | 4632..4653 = -0.028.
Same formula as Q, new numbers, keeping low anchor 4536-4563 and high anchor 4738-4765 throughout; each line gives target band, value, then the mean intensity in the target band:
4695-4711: 0.36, 18.5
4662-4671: 0.04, 18.5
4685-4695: 0.18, 18.4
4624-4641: -0.47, 18.8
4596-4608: -0.09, 18.2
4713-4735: 0.04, 19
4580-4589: 0.08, 17.7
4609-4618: -0.33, 18.8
